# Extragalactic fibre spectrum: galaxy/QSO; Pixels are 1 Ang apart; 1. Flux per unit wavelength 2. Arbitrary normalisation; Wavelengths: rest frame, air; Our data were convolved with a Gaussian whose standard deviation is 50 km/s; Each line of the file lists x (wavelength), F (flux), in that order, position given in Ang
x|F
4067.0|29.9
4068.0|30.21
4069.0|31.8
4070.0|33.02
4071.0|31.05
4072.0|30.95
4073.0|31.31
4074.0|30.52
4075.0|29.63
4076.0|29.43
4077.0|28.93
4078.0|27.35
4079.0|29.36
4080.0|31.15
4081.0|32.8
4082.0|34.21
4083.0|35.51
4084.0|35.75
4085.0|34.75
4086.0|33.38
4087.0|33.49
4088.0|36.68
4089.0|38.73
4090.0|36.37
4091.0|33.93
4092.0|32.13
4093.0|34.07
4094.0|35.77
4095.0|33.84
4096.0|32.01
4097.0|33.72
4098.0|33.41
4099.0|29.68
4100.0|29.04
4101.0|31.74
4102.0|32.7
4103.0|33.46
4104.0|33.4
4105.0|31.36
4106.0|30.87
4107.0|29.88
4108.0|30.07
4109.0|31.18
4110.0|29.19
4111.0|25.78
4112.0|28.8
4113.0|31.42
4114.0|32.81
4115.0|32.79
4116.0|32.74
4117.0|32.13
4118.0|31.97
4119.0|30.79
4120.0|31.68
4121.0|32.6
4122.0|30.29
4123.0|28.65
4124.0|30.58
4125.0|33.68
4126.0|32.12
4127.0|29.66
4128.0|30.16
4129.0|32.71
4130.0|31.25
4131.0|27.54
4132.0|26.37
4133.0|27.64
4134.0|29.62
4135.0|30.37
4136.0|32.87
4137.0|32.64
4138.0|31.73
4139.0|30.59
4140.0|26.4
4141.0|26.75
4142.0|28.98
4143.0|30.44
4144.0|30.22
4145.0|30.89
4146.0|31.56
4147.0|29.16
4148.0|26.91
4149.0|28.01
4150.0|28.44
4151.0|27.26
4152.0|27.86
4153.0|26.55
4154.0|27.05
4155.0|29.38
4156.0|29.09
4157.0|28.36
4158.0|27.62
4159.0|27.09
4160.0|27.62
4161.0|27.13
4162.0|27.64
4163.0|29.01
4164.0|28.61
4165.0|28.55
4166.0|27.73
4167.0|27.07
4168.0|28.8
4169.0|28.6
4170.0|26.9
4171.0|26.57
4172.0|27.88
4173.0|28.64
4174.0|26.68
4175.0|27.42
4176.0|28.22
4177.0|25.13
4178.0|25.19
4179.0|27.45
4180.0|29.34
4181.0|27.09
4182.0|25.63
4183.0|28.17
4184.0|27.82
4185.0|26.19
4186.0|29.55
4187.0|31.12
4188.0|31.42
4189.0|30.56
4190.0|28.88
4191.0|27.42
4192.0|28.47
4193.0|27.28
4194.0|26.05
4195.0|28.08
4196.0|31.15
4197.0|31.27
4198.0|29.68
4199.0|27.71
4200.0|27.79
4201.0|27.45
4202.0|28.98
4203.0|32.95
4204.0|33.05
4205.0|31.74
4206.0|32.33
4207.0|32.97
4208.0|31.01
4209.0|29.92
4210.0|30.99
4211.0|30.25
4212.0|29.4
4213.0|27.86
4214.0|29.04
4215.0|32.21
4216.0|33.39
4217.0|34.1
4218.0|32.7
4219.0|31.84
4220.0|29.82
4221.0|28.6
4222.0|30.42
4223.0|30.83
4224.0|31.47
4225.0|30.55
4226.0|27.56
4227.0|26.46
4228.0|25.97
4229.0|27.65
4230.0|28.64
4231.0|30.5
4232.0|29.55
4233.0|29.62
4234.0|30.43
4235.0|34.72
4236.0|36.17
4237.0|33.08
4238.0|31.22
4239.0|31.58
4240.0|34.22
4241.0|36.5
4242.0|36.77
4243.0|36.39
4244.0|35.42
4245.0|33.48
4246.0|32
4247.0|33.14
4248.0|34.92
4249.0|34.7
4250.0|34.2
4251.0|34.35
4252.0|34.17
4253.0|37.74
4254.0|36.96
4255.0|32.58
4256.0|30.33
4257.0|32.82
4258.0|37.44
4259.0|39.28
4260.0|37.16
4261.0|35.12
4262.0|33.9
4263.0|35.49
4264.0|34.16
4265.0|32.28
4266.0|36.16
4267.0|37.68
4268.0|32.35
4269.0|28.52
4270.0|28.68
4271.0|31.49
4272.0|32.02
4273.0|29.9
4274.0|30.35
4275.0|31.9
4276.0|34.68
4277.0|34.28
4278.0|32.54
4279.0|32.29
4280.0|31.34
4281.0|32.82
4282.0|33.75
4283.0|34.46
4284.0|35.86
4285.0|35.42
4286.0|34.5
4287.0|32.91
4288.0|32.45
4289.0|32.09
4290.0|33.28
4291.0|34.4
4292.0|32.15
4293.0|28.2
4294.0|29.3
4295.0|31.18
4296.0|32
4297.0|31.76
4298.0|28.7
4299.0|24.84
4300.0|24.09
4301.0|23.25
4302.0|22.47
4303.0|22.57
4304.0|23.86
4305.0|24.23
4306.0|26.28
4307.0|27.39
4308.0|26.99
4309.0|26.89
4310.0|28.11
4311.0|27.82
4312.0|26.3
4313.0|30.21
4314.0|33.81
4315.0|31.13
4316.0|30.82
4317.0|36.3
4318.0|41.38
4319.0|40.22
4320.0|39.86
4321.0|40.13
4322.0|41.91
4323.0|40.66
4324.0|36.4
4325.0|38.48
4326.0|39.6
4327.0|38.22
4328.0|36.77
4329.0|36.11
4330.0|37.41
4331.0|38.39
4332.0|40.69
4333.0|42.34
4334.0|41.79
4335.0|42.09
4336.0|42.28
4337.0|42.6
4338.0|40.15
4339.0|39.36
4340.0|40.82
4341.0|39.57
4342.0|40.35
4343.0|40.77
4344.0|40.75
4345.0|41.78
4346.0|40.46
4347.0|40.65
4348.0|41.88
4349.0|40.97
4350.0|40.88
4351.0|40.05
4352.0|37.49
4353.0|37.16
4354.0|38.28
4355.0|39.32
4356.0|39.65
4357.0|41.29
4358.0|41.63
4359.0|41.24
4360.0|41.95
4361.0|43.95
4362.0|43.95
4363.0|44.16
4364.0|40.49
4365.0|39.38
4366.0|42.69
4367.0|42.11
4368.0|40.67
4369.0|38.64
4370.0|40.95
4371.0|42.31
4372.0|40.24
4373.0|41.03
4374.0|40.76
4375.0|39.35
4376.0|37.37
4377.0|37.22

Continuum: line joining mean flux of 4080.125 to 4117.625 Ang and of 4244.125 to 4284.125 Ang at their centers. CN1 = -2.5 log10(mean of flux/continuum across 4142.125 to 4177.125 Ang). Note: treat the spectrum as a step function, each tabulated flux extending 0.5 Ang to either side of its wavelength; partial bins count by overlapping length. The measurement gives 0.174 mag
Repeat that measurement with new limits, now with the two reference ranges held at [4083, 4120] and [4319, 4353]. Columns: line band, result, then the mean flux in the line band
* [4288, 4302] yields 0.30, 29.5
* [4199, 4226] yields 0.17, 30.7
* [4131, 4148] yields 0.14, 29.6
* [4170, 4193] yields 0.25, 27.9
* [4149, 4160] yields 0.22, 27.9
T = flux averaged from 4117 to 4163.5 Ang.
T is 29.5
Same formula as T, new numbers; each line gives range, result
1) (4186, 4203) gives 29.1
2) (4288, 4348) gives 34.5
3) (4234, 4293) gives 33.7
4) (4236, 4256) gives 34.3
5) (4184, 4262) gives 31.5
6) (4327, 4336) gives 39.5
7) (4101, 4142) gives 30.7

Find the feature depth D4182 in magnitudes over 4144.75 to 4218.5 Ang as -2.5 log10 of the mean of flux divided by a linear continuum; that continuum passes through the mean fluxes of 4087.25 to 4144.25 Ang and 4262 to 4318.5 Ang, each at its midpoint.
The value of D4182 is 0.08 mag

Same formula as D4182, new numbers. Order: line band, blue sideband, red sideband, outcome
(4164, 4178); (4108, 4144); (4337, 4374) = 0.18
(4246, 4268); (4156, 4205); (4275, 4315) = -0.18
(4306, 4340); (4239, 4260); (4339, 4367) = 0.08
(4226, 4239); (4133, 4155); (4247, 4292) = 0.07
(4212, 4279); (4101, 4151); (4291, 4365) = 0.04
